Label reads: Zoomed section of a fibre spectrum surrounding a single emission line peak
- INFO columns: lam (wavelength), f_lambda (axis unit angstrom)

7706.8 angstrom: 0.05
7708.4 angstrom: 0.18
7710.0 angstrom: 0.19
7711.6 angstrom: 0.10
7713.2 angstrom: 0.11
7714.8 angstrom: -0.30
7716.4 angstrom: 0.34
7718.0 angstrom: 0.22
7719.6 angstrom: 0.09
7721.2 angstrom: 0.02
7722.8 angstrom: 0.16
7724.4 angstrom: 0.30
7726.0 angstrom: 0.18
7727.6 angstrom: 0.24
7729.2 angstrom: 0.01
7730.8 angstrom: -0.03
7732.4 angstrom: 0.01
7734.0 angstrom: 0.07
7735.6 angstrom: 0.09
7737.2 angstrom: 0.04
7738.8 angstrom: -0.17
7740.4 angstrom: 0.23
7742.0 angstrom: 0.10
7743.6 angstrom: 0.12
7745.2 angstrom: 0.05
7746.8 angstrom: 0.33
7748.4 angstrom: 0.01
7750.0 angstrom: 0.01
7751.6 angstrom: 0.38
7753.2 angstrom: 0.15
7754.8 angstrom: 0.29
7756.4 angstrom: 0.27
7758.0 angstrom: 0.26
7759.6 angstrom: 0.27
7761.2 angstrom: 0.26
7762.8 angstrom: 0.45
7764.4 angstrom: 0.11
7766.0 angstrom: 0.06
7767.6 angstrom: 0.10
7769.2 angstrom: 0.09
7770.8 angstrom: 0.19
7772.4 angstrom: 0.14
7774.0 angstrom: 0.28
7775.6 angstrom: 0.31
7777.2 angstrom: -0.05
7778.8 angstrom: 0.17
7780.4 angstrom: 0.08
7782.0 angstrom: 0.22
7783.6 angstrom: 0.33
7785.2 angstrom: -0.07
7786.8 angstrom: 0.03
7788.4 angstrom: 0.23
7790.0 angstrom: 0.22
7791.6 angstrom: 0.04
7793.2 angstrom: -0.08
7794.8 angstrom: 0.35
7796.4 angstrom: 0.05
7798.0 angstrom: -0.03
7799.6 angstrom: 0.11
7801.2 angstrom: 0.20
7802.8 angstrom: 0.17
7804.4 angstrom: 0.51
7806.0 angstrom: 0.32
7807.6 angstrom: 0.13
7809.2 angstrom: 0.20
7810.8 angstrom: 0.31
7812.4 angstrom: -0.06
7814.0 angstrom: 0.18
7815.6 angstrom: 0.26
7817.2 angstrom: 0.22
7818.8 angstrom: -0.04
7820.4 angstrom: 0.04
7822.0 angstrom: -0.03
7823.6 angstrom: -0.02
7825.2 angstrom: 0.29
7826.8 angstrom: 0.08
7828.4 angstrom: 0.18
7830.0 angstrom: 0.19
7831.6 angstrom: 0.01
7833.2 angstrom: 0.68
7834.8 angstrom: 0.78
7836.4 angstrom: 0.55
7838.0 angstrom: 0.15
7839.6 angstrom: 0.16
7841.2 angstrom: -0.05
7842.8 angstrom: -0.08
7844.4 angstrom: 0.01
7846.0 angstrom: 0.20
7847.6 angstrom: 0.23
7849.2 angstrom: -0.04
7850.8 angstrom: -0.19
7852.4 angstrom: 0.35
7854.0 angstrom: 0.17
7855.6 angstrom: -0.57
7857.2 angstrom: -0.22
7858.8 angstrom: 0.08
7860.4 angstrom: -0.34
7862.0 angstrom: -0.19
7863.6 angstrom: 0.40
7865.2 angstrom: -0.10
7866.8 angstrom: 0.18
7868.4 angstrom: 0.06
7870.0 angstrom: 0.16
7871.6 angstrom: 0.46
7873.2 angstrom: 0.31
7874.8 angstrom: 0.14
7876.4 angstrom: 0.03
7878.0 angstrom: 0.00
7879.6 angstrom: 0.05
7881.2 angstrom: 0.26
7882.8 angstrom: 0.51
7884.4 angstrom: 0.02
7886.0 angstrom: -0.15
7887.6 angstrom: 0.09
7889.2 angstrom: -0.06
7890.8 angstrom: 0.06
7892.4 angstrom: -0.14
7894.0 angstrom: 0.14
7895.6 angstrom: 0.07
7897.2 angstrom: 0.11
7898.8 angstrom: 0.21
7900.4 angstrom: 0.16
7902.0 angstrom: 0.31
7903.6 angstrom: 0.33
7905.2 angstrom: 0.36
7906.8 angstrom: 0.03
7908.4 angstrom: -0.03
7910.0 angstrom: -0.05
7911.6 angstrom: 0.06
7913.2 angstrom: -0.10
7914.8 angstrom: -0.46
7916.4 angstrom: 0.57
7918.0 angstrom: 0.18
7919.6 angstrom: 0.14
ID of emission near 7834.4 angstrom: H-gamma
